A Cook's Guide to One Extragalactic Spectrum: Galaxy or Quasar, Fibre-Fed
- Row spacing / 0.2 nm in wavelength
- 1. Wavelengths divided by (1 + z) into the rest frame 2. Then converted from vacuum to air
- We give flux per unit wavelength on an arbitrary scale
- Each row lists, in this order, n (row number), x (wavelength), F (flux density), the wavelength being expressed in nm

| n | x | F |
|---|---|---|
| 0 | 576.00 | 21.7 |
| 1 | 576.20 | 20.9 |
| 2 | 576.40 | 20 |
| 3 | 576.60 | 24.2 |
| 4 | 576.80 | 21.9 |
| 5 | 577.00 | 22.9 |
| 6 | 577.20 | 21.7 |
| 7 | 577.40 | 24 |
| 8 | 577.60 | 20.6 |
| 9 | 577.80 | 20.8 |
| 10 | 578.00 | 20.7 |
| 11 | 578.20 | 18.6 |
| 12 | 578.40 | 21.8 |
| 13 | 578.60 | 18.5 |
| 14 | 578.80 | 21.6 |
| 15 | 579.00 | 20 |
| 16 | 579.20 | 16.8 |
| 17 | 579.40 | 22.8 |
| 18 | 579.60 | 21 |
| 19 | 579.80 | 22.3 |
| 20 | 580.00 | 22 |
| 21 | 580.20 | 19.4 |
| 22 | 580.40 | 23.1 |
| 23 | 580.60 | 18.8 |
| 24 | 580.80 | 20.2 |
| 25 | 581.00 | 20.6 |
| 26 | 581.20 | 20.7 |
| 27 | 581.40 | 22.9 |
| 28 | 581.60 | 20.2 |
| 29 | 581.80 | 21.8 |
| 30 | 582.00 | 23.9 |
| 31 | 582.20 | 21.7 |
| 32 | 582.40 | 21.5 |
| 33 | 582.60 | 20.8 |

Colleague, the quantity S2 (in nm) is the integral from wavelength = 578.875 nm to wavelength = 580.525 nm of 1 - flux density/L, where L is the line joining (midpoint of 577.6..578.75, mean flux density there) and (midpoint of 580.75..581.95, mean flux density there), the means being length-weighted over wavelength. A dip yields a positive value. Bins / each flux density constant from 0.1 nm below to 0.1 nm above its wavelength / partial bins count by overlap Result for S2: -0.02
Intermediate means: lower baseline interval 20.2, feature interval 20.9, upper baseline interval 21.2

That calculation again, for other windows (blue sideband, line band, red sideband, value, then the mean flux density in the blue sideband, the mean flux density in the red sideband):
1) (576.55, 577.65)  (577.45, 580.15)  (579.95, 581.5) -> 0.145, 22.6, 20.9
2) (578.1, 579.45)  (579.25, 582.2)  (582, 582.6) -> -0.051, 19.9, 21.8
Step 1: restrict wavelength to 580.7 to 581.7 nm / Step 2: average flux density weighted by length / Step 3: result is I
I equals 20.9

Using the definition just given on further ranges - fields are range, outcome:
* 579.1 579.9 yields 20.7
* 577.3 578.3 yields 20.9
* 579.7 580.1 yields 22.1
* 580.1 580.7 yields 20.4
